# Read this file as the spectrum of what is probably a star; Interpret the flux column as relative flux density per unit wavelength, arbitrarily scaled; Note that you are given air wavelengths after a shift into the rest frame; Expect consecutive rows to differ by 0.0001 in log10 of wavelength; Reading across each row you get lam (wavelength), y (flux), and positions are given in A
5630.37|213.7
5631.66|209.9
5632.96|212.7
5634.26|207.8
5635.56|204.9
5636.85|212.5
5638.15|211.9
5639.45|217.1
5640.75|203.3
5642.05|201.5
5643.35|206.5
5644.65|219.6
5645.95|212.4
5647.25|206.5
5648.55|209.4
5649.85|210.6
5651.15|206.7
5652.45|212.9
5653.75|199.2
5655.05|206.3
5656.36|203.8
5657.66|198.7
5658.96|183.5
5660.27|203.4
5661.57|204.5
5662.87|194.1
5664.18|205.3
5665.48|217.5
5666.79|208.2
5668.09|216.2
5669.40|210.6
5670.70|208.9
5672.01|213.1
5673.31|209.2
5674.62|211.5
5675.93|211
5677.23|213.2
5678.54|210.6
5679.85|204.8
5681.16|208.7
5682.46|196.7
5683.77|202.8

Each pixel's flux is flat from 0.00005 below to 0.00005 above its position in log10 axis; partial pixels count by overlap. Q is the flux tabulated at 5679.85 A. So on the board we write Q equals 204.8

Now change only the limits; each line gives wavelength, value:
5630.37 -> 213.7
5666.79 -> 208.2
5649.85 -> 210.6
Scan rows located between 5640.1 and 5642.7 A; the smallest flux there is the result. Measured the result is 201.5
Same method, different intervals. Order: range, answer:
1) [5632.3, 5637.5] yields 204.9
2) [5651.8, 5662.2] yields 183.5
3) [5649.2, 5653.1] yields 206.7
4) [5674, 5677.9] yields 211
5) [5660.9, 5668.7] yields 194.1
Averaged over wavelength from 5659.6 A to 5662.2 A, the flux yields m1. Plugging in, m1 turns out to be 204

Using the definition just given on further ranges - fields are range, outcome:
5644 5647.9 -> 213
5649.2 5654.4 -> 208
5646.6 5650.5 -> 209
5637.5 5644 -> 208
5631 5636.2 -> 209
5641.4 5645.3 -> 209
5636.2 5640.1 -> 214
